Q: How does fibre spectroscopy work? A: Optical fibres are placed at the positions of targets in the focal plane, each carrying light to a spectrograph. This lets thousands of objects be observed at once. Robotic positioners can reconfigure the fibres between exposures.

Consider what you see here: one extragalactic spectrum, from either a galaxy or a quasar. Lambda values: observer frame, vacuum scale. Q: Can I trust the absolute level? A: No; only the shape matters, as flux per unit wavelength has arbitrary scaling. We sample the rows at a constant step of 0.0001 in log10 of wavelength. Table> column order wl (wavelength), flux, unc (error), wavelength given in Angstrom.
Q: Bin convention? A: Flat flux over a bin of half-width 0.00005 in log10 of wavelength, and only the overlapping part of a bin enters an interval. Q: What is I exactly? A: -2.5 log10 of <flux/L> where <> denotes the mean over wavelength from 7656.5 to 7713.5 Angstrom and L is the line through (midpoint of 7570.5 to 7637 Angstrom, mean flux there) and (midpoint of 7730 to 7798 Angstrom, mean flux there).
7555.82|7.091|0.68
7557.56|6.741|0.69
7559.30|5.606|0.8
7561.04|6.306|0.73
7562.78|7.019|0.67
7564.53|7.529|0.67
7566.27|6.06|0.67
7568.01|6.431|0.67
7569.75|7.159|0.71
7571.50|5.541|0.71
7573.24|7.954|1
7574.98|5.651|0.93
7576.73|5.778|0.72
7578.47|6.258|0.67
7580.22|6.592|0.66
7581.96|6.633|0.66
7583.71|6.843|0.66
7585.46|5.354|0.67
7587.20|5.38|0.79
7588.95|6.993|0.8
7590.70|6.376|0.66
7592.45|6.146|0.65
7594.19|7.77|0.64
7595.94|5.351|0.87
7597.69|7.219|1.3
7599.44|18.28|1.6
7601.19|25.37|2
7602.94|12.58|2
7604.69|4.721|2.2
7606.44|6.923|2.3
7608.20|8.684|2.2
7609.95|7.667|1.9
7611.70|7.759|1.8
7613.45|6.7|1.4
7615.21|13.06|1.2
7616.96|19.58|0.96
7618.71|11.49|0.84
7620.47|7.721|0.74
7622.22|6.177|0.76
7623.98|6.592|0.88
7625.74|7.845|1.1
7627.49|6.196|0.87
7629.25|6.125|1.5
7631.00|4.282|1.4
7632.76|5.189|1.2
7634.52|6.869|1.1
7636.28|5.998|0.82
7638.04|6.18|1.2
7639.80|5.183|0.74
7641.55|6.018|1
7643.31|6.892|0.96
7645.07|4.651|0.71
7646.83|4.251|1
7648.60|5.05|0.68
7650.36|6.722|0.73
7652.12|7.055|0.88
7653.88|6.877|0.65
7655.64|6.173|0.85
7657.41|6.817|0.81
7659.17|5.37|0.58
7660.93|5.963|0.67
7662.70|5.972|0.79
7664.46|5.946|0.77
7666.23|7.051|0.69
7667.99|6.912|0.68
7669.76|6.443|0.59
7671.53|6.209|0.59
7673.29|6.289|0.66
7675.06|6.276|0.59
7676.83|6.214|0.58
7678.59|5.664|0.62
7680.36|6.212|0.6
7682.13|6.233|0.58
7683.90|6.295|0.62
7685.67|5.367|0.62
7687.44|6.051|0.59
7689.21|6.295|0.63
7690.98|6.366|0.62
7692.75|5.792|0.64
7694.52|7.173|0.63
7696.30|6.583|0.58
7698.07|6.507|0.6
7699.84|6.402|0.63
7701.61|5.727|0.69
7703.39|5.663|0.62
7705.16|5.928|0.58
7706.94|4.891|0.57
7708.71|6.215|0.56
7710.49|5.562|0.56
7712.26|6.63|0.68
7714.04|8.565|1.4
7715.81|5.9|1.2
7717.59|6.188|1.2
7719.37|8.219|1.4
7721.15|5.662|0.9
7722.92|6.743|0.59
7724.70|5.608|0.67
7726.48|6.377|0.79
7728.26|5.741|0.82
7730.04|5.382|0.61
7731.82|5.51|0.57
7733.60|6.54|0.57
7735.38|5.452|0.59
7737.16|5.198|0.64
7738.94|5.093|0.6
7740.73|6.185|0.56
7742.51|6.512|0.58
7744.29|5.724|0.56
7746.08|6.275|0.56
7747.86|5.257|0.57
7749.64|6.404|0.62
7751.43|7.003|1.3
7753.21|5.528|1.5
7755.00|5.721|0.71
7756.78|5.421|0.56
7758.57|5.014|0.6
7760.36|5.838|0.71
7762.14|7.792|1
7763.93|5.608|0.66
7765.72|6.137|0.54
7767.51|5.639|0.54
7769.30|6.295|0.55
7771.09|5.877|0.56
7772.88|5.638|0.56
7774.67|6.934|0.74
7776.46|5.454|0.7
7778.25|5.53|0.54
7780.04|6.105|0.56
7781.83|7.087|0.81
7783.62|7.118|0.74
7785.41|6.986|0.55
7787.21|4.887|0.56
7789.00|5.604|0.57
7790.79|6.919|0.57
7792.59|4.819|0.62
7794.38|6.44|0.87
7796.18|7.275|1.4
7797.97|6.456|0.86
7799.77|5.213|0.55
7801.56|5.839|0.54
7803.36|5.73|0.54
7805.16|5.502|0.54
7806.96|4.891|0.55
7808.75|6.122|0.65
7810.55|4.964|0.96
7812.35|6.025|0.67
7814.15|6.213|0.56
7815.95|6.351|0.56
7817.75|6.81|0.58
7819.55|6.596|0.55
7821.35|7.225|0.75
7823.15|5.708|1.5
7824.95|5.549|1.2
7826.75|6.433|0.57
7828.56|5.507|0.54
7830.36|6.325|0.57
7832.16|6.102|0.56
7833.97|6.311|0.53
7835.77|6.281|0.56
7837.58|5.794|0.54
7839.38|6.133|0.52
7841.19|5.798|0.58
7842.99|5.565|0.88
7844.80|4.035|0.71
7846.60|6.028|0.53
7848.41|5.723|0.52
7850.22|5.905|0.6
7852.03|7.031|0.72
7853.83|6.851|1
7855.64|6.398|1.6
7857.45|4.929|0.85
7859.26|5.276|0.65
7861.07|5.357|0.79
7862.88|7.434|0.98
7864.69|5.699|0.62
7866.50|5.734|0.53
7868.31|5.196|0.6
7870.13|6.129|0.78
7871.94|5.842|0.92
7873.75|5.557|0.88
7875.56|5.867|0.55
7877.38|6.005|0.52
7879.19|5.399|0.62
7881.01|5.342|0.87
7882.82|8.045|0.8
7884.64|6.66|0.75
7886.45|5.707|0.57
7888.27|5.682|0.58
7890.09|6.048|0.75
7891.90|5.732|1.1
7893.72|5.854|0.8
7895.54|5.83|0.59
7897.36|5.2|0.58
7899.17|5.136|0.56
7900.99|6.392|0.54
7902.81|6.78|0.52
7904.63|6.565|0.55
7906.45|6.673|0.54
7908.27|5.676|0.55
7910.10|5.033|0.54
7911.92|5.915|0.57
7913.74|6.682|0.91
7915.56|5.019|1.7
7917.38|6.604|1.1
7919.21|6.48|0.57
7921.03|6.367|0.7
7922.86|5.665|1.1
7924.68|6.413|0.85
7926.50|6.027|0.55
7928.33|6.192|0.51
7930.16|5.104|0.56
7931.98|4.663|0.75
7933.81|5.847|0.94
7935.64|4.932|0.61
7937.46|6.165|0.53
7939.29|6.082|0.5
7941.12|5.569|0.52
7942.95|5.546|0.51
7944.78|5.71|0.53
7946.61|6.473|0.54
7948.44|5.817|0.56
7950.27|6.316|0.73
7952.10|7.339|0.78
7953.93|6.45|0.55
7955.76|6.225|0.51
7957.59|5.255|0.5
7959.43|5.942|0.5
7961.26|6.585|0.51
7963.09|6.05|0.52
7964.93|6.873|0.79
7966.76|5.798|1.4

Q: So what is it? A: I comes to 0.14 mag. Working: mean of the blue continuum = 8.1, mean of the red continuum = 6.02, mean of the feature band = 6.17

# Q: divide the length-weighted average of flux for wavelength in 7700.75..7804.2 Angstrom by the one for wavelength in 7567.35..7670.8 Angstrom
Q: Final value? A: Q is 0.82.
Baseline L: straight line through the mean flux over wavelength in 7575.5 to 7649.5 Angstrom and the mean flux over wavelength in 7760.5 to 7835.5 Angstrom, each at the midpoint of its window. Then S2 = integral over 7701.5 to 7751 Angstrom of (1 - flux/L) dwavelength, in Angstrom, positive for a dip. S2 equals 5.0 Angstrom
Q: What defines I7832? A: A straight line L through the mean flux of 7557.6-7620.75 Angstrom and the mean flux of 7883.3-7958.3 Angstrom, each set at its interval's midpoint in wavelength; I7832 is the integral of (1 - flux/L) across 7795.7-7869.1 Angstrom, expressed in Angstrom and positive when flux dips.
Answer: 7.0 Angstrom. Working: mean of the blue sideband 8.28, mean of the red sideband 5.96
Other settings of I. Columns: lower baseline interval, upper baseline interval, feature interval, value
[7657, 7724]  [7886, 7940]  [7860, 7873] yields 0.011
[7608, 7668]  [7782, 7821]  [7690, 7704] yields 0.068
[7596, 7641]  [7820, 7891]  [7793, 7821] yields 0.092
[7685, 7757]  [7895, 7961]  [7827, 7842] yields -0.006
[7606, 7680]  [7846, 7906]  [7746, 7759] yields 0.115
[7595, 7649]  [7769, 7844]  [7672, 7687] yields 0.243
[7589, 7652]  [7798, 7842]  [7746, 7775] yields 0.105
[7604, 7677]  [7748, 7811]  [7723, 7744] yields 0.086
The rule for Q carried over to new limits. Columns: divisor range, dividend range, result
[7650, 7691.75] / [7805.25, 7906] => 0.95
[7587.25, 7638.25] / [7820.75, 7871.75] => 0.69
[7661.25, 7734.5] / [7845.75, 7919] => 0.96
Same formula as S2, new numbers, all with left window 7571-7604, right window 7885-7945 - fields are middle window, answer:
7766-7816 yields 5.9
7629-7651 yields 6.4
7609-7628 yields -2.6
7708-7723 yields 1.5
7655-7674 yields 3.6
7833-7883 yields 3.2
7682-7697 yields 2.6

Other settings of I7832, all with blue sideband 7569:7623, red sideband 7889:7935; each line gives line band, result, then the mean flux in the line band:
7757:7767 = 1.6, 6.01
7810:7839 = 2.2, 6.15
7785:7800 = 1.8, 6.07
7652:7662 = 2.2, 6.32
